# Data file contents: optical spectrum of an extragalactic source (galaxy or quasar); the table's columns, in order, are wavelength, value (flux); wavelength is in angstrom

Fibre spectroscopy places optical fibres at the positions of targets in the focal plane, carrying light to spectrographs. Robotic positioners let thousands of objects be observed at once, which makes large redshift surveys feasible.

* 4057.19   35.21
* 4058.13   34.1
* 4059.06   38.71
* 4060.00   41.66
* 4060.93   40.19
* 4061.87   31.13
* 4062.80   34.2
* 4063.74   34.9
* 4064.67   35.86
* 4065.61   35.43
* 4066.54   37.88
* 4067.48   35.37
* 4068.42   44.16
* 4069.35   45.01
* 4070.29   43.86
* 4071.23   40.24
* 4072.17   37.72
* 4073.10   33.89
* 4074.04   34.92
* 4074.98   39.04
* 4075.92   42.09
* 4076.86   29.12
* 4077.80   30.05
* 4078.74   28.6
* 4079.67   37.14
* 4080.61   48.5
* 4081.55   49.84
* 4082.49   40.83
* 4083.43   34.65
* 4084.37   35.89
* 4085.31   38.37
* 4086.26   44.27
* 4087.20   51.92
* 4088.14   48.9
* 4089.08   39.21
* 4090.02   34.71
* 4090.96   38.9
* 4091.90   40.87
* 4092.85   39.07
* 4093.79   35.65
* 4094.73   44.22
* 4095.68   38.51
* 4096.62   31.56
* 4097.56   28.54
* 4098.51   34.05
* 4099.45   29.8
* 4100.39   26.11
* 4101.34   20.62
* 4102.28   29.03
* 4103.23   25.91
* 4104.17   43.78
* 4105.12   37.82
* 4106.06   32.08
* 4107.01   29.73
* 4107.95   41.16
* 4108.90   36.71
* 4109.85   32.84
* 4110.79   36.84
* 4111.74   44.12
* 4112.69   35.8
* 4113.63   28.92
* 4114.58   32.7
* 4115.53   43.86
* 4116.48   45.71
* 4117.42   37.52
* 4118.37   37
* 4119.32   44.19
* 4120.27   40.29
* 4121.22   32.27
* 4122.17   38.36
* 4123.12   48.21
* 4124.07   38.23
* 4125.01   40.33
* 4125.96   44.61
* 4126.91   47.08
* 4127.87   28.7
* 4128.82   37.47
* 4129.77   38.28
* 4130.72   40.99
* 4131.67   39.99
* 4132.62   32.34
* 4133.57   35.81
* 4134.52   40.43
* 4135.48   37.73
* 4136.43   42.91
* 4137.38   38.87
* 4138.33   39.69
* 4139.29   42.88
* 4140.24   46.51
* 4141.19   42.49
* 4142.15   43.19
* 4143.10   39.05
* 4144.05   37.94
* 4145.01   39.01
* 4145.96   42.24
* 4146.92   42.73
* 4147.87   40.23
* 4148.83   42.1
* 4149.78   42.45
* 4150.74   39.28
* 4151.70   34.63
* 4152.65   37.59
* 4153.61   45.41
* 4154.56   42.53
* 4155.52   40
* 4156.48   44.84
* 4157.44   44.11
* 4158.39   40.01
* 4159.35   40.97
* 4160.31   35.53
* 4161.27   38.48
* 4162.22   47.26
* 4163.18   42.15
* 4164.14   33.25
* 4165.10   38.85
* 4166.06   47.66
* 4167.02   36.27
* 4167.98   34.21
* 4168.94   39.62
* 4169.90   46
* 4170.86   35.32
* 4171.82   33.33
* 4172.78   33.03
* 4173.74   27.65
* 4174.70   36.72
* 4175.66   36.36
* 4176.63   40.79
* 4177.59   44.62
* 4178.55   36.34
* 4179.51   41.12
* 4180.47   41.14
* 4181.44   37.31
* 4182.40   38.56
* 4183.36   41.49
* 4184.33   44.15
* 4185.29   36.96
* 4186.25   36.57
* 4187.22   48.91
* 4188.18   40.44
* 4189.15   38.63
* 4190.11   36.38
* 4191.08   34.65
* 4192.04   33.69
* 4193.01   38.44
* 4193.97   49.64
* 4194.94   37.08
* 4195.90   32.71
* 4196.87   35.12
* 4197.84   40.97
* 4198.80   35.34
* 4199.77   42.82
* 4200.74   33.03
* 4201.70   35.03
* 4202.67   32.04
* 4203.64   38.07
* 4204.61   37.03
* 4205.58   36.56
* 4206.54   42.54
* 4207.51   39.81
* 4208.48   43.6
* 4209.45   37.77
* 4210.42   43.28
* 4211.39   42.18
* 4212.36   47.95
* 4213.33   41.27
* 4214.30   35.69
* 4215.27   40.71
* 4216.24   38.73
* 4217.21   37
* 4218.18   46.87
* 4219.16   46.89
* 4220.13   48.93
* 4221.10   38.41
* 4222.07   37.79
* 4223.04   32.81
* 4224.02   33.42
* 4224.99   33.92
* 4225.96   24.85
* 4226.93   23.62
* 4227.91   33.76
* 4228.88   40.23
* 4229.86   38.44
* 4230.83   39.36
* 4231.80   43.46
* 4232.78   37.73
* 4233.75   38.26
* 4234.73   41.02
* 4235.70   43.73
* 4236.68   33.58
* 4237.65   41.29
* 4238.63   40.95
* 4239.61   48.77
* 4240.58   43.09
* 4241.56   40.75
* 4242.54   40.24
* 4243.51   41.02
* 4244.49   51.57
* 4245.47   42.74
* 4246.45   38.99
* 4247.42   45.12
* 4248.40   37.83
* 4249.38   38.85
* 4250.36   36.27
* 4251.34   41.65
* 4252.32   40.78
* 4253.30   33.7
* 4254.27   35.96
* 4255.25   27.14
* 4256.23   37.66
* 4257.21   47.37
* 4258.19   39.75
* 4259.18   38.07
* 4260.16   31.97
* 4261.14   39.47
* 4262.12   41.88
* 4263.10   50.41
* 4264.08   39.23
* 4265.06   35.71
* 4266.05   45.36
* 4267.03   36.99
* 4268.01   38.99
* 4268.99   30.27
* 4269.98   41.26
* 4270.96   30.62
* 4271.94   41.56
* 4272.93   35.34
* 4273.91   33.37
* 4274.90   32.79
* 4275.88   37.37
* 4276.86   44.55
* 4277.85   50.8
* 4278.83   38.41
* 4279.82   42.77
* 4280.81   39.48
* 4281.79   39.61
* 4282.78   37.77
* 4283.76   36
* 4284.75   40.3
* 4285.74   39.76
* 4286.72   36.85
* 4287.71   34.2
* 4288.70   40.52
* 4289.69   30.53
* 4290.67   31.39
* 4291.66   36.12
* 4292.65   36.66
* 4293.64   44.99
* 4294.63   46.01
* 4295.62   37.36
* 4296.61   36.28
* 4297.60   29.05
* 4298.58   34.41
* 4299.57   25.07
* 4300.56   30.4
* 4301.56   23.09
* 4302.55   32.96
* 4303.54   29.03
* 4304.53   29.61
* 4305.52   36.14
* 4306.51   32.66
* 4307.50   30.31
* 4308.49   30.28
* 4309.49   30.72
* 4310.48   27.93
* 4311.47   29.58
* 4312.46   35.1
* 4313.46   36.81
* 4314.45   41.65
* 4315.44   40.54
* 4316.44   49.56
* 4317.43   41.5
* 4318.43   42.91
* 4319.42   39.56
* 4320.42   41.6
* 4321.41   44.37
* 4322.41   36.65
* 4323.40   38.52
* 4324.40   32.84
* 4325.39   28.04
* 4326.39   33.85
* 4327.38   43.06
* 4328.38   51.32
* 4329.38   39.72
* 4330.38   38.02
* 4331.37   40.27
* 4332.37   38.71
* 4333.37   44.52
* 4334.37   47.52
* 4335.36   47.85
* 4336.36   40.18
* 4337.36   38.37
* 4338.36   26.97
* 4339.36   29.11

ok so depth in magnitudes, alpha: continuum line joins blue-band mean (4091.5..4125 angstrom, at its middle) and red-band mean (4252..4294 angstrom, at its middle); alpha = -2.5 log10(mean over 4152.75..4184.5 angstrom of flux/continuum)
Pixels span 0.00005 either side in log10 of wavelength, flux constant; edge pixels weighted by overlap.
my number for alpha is -0.07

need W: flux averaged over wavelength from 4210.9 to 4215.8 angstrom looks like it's 41.5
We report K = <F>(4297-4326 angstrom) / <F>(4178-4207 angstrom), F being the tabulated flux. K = 0.90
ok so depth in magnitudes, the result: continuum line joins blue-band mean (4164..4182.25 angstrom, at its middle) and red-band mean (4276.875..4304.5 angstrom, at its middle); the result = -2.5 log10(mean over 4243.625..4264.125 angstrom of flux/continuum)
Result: -0.09 mag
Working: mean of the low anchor 38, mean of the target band 39.9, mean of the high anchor 36.3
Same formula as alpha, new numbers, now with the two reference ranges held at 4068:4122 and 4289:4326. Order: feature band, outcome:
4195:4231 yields -0.056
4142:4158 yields -0.117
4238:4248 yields -0.204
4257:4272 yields -0.101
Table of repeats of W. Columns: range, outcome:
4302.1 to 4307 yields 32.1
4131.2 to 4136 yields 37.3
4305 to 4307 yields 34.4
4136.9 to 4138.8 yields 39.4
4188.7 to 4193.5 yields 36.4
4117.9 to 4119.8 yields 40.5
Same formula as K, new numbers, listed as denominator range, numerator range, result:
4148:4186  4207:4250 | 1.01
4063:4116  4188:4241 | 1.05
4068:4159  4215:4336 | 0.99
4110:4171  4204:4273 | 0.99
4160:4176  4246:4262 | 1.01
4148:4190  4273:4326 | 0.92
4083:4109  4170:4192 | 1.06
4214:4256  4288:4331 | 0.92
